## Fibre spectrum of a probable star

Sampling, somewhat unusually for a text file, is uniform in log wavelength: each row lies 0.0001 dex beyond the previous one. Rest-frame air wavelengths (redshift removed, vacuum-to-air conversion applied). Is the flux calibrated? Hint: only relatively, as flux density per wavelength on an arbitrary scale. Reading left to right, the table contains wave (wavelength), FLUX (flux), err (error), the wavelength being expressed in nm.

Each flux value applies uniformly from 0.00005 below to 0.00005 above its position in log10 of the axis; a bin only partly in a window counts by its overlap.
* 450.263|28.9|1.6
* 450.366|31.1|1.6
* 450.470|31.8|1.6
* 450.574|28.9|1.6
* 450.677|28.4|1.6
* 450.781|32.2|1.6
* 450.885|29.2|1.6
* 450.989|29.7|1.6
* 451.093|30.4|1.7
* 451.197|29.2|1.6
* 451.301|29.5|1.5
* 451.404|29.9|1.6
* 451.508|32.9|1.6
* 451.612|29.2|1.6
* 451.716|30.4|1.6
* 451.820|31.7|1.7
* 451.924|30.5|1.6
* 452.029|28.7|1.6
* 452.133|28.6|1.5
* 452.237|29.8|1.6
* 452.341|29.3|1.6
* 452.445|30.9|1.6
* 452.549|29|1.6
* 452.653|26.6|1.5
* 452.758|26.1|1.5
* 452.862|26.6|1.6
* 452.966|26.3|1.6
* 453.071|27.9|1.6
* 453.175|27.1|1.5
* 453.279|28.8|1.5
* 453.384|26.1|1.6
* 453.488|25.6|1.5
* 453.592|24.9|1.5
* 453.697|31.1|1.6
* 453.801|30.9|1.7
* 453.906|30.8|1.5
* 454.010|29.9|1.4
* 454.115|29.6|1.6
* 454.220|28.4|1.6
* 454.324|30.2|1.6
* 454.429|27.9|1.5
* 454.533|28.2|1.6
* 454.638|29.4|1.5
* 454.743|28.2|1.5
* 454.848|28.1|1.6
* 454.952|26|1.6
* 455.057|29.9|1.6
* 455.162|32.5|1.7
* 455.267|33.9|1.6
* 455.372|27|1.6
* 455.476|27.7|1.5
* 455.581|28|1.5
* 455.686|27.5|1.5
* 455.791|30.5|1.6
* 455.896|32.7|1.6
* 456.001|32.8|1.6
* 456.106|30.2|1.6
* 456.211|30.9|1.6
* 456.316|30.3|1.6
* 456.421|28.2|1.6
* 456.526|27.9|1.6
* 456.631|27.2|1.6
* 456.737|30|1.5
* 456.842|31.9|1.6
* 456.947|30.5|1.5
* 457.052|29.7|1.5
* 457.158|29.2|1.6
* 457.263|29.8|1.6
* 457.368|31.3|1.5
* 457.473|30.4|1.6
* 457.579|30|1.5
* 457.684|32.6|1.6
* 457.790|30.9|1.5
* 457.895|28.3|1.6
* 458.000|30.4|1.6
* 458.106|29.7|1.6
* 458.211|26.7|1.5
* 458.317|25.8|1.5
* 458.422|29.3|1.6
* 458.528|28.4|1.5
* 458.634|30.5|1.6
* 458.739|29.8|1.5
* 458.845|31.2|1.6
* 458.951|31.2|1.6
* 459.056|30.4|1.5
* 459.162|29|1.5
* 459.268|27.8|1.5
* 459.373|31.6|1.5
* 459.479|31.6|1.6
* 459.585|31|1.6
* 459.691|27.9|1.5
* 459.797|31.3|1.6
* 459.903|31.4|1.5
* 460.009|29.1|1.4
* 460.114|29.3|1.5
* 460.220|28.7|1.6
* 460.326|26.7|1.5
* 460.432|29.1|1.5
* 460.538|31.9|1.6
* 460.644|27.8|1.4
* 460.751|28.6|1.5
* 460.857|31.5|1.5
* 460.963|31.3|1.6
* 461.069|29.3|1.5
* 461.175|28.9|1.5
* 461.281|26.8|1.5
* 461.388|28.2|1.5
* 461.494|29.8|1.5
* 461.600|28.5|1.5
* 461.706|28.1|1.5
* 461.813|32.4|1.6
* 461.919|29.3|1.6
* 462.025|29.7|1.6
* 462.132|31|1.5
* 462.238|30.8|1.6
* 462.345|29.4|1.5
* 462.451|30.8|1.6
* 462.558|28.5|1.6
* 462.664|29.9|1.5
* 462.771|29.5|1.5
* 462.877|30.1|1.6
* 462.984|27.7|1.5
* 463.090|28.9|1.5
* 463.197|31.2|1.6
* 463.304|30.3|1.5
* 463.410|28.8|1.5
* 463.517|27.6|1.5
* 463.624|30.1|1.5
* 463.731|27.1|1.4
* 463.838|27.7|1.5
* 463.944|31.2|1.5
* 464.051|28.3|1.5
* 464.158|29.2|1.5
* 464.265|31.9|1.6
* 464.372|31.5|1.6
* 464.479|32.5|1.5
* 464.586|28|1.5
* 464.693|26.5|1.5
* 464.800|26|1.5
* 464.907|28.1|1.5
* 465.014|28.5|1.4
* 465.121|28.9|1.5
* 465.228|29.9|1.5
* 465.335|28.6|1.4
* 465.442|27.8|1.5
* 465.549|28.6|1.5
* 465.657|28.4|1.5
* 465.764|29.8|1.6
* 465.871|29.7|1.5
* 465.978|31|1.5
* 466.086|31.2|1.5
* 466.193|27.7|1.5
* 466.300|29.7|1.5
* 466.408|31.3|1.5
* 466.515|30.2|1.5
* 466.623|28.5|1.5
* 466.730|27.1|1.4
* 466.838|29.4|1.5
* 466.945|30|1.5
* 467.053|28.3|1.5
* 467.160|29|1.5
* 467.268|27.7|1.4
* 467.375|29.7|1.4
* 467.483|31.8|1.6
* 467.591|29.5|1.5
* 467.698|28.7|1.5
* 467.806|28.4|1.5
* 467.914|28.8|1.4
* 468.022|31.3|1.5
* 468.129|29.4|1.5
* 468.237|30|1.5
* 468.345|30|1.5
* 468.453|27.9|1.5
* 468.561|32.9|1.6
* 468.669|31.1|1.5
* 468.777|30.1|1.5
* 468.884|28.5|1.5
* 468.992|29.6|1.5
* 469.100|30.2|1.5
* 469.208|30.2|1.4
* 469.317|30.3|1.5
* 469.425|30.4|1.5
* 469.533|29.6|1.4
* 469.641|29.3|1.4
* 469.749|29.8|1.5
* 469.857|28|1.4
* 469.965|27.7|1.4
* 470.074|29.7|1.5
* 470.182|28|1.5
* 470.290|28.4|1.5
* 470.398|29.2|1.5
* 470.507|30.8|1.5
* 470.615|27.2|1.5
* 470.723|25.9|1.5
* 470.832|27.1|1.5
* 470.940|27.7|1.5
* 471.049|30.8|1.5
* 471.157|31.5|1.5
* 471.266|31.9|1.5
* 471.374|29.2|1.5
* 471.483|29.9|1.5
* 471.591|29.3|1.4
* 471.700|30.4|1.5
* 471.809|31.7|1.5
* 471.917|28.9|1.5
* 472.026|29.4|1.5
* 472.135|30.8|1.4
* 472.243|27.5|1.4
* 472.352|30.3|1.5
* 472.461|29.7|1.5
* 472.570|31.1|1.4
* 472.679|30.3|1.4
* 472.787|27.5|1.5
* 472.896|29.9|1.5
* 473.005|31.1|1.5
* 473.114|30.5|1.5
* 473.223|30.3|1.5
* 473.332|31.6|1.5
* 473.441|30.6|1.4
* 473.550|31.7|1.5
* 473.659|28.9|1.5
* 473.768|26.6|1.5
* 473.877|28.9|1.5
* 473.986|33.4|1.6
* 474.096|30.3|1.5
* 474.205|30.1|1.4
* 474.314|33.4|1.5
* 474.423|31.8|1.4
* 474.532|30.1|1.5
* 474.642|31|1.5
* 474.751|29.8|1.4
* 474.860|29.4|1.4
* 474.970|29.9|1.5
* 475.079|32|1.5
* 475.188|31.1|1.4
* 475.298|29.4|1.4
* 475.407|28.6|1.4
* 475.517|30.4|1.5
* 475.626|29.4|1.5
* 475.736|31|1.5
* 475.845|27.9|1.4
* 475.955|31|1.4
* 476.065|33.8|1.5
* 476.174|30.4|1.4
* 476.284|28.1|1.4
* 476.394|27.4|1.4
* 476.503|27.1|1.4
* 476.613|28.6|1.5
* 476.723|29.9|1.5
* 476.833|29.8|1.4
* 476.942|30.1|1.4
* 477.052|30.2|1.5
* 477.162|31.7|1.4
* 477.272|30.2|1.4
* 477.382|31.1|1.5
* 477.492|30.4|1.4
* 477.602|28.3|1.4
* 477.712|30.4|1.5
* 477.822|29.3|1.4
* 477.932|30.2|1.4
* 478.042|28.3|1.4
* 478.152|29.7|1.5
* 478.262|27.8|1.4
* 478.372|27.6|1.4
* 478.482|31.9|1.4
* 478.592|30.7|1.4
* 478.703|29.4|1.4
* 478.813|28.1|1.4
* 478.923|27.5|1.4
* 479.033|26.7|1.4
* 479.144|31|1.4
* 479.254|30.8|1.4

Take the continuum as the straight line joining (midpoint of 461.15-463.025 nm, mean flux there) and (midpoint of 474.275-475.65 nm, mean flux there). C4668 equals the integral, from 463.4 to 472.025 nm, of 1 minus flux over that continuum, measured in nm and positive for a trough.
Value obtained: 0.159 nm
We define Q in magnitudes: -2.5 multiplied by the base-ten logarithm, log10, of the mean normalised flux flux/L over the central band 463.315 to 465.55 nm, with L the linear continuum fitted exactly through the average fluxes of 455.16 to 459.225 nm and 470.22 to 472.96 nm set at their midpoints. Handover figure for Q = 0.026 mag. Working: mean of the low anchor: 29.8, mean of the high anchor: 29.5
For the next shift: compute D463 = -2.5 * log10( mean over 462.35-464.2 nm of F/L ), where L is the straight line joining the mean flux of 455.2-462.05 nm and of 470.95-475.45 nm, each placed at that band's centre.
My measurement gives 0.02 mag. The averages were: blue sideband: 29.7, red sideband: 30.2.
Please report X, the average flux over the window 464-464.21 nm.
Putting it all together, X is 28.7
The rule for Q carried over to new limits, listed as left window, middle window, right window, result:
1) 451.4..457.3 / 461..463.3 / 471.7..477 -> 0.001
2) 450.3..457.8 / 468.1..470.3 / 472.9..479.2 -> 0.006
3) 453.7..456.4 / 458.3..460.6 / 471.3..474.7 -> 0.002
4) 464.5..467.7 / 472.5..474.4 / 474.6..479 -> -0.032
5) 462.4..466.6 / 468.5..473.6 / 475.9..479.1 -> -0.012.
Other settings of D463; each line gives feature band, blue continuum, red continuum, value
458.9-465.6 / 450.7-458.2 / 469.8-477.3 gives 0.005 mag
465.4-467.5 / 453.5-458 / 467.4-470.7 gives 0.009 mag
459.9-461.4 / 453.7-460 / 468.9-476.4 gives 0.021 mag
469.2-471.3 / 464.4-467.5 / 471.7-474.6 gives 0.025 mag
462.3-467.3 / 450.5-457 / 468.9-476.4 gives 0.015 mag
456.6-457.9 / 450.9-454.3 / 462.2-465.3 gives -0.042 mag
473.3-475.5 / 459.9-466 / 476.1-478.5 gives -0.035 mag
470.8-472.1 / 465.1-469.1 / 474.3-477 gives -0.004 mag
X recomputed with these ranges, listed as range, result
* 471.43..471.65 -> 29.6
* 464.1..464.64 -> 30.6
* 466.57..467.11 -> 28.7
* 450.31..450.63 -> 30.6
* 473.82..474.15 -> 30.8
